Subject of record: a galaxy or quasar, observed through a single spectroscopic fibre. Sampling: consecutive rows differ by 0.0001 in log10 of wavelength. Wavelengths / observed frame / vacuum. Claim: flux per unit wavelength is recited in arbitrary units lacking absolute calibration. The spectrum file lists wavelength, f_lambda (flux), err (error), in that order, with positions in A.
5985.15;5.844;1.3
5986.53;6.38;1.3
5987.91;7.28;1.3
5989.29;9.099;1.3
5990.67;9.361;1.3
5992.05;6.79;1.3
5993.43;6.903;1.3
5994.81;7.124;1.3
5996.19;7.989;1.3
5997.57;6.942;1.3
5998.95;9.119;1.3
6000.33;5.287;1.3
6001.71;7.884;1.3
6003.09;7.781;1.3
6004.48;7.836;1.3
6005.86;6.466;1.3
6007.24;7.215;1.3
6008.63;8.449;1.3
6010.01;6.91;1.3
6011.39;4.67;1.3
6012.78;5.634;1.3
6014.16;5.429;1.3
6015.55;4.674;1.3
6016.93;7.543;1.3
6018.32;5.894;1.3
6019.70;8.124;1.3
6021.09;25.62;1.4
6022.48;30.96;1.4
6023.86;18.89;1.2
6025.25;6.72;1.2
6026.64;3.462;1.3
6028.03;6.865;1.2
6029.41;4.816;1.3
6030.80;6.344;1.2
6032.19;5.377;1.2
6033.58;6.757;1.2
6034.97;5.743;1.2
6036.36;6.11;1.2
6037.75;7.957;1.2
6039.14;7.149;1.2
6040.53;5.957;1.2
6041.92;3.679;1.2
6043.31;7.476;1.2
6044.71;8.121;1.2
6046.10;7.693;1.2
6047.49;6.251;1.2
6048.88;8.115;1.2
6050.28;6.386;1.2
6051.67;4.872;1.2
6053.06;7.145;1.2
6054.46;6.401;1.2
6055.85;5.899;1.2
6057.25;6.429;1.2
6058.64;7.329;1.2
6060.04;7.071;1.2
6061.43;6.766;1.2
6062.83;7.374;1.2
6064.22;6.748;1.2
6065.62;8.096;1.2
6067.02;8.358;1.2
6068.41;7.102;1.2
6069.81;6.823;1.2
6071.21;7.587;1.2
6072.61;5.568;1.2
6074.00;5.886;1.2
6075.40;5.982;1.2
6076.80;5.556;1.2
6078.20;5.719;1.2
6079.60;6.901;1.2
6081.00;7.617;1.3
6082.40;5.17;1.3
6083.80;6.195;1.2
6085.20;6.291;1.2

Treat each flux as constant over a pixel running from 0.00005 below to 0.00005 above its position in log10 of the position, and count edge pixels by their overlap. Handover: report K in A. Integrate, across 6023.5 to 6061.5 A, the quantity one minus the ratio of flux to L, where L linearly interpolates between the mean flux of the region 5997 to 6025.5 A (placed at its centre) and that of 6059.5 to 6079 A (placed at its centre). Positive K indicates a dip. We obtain 6.0 A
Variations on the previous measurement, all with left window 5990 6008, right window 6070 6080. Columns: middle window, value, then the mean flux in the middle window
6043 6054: -0.58 A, 6.97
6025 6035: 1.74 A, 5.72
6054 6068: -1.42 A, 7.06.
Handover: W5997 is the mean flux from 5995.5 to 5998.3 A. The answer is 7.5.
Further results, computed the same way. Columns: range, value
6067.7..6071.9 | 7.18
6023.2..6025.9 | 12.8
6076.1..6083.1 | 6.19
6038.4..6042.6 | 5.63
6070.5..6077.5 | 6.12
